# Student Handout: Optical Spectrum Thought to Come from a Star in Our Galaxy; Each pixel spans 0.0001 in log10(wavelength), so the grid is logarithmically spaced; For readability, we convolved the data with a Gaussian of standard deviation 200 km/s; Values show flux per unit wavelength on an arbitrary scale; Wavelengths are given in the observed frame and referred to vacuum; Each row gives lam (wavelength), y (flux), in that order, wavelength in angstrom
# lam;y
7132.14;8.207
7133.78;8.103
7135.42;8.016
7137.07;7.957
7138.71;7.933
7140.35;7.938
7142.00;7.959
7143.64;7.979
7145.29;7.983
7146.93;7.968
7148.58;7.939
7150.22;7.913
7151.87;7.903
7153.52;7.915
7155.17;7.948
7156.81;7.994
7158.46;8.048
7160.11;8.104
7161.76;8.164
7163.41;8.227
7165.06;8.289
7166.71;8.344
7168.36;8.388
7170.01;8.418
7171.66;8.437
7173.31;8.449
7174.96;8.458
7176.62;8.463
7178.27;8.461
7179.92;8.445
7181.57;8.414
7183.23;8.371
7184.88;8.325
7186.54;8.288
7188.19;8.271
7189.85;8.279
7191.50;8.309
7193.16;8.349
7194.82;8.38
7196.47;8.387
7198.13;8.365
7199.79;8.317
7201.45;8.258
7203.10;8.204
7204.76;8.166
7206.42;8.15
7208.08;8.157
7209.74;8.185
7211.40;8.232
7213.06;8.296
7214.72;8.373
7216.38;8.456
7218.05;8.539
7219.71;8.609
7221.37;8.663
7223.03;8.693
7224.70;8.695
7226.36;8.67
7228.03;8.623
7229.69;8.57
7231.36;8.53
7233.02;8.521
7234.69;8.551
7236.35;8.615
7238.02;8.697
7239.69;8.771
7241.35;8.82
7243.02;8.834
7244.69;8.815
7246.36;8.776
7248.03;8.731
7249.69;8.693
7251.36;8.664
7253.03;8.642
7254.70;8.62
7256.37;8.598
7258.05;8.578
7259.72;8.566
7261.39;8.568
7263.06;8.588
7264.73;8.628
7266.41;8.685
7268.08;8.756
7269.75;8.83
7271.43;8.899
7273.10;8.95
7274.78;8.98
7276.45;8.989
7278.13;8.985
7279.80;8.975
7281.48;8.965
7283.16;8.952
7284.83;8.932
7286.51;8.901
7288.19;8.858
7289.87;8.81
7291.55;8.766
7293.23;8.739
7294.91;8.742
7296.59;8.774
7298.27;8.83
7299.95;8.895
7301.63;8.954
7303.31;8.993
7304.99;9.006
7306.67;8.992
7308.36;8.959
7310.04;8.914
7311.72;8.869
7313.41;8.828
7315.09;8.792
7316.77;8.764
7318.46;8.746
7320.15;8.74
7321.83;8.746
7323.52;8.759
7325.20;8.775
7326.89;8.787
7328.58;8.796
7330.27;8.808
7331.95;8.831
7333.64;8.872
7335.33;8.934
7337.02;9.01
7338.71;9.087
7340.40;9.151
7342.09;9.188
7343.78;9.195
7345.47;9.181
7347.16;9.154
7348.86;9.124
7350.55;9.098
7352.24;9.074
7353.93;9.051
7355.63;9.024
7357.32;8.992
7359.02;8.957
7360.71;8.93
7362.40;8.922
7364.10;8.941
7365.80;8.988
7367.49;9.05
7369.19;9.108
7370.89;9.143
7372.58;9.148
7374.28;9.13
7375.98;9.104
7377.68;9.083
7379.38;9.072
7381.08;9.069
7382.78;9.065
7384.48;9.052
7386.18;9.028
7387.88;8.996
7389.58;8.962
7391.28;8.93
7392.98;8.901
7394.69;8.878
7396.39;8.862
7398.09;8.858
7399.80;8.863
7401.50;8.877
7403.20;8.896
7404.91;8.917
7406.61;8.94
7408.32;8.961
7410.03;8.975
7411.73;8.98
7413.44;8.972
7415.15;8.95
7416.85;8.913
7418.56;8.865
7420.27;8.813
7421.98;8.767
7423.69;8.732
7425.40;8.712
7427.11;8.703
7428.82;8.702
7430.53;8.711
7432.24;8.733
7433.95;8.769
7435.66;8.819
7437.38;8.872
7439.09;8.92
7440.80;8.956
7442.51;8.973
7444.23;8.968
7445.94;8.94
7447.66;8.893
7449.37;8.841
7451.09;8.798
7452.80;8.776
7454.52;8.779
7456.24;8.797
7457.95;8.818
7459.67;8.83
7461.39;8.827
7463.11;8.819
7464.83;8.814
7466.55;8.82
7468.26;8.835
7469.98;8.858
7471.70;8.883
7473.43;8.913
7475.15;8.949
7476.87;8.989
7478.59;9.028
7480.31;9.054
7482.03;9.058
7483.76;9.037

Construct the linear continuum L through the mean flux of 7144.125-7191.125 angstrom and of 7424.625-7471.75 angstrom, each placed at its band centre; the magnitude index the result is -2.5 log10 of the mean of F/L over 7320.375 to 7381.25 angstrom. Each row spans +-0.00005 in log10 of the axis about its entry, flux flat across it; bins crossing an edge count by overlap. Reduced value -0.05 mag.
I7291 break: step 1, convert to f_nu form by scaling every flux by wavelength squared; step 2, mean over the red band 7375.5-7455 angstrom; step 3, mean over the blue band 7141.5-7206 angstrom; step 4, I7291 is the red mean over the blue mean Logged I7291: 1.15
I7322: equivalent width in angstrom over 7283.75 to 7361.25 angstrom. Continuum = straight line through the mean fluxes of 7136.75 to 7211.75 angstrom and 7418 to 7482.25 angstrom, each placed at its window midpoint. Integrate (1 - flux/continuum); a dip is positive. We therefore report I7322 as -3.3 angstrom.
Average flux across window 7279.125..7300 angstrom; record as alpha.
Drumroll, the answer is 8.85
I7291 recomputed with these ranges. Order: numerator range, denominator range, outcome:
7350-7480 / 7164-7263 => 1.11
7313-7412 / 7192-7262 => 1.09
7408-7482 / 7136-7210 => 1.16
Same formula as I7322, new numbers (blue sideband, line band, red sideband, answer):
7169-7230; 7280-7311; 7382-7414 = -0.8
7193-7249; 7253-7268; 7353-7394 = 0.0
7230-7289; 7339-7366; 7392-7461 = -0.8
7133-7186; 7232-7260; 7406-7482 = -1.0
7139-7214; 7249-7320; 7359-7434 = -2.0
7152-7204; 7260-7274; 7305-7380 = -0.1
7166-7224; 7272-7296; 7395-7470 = -1.0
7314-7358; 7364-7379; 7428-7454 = -0.3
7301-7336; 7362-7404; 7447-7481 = -0.7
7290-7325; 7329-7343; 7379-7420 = -0.2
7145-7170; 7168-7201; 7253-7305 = -0.5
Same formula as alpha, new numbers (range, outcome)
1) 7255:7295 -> 8.8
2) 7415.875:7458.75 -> 8.82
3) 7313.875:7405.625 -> 8.97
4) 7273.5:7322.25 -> 8.88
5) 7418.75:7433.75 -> 8.74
